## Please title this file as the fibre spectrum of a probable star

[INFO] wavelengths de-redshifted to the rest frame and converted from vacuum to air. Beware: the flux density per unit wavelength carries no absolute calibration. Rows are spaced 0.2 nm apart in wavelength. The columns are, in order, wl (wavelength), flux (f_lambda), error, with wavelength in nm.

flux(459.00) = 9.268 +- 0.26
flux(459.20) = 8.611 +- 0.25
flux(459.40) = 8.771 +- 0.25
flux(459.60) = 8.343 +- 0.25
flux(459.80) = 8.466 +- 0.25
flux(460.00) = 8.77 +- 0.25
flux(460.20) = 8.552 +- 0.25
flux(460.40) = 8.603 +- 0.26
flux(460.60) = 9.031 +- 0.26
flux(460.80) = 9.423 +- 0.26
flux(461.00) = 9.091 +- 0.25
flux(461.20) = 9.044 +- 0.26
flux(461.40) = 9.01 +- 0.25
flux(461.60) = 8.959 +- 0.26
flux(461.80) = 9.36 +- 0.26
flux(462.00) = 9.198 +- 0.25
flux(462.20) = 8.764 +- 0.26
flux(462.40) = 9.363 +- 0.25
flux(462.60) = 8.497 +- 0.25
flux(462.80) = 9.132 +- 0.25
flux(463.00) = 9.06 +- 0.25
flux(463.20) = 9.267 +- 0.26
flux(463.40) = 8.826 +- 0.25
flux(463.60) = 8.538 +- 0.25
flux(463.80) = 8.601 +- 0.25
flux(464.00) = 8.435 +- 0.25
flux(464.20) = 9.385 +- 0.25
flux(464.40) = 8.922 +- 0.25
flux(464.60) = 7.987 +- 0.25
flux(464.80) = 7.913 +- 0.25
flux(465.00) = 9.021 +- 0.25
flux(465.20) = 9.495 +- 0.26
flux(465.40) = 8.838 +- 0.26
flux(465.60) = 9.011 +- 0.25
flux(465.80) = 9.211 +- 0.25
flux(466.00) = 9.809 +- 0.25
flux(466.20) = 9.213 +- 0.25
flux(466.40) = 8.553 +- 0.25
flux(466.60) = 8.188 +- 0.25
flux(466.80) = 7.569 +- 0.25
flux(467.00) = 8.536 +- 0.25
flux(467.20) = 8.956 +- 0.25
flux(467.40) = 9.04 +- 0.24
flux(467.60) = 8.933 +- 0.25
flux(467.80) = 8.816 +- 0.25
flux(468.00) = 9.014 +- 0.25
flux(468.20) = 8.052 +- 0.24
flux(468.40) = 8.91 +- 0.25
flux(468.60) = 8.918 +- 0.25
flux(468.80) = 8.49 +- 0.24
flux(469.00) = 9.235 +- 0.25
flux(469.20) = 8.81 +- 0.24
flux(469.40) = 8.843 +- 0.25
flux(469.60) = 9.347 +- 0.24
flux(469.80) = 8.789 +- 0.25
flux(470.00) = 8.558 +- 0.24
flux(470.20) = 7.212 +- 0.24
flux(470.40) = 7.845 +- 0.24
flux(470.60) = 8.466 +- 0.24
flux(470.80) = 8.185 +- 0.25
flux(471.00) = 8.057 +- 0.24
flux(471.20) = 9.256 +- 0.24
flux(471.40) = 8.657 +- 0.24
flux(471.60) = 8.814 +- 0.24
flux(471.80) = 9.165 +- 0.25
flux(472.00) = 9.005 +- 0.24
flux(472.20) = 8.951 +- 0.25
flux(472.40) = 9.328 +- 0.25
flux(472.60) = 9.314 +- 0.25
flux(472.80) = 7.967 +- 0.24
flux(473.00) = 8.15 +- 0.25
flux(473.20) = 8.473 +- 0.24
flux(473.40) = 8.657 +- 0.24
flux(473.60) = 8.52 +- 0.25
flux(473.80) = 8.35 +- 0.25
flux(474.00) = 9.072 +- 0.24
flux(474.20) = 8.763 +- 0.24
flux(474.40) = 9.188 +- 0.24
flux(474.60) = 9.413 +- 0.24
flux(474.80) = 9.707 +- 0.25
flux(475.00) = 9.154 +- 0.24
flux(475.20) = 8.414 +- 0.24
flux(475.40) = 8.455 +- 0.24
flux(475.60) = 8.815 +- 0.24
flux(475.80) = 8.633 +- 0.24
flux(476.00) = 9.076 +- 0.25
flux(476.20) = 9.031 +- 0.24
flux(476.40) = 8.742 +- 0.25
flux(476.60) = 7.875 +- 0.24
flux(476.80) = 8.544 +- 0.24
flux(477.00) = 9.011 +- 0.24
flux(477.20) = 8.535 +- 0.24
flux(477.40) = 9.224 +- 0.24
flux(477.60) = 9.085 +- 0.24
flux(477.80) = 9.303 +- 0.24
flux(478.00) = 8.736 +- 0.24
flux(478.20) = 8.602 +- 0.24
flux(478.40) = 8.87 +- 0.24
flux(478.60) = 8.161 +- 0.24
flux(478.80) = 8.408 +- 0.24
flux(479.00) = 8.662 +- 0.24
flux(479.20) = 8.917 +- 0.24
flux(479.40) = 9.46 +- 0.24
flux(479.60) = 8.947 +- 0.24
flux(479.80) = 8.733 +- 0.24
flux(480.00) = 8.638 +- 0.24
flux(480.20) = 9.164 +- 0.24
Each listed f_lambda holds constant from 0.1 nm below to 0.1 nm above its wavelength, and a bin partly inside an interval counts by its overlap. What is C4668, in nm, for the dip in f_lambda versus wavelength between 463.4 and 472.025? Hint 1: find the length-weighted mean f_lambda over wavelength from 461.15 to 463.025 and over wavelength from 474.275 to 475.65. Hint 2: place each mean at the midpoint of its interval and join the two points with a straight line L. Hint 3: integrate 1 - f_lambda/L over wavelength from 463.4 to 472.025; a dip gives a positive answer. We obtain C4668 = 0.307 nm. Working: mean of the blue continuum 9.04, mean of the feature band 8.71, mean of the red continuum 9.02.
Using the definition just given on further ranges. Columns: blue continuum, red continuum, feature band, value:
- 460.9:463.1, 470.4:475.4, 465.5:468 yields 0.03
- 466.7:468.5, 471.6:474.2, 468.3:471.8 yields 0.03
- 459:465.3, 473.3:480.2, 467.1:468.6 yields 0.00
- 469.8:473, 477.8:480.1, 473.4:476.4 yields -0.08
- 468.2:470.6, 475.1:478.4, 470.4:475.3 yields -0.06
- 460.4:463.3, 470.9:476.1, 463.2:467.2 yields 0.11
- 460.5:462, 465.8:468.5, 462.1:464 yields 0.03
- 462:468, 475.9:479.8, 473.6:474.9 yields -0.03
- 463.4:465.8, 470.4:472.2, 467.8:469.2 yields -0.01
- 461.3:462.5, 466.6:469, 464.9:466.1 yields -0.05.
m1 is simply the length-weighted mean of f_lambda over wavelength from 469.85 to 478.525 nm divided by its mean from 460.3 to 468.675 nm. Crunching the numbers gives 1.0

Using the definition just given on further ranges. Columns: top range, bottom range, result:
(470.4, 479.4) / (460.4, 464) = 0.98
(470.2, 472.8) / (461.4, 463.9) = 0.97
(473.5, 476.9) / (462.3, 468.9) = 1.00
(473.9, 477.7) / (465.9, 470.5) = 1.02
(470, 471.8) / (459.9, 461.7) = 0.94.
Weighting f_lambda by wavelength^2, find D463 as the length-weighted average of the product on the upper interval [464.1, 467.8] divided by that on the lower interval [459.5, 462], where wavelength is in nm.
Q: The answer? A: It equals 1.01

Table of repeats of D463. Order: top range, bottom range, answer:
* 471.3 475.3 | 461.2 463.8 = 1.03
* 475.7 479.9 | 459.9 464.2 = 1.05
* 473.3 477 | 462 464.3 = 1.04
